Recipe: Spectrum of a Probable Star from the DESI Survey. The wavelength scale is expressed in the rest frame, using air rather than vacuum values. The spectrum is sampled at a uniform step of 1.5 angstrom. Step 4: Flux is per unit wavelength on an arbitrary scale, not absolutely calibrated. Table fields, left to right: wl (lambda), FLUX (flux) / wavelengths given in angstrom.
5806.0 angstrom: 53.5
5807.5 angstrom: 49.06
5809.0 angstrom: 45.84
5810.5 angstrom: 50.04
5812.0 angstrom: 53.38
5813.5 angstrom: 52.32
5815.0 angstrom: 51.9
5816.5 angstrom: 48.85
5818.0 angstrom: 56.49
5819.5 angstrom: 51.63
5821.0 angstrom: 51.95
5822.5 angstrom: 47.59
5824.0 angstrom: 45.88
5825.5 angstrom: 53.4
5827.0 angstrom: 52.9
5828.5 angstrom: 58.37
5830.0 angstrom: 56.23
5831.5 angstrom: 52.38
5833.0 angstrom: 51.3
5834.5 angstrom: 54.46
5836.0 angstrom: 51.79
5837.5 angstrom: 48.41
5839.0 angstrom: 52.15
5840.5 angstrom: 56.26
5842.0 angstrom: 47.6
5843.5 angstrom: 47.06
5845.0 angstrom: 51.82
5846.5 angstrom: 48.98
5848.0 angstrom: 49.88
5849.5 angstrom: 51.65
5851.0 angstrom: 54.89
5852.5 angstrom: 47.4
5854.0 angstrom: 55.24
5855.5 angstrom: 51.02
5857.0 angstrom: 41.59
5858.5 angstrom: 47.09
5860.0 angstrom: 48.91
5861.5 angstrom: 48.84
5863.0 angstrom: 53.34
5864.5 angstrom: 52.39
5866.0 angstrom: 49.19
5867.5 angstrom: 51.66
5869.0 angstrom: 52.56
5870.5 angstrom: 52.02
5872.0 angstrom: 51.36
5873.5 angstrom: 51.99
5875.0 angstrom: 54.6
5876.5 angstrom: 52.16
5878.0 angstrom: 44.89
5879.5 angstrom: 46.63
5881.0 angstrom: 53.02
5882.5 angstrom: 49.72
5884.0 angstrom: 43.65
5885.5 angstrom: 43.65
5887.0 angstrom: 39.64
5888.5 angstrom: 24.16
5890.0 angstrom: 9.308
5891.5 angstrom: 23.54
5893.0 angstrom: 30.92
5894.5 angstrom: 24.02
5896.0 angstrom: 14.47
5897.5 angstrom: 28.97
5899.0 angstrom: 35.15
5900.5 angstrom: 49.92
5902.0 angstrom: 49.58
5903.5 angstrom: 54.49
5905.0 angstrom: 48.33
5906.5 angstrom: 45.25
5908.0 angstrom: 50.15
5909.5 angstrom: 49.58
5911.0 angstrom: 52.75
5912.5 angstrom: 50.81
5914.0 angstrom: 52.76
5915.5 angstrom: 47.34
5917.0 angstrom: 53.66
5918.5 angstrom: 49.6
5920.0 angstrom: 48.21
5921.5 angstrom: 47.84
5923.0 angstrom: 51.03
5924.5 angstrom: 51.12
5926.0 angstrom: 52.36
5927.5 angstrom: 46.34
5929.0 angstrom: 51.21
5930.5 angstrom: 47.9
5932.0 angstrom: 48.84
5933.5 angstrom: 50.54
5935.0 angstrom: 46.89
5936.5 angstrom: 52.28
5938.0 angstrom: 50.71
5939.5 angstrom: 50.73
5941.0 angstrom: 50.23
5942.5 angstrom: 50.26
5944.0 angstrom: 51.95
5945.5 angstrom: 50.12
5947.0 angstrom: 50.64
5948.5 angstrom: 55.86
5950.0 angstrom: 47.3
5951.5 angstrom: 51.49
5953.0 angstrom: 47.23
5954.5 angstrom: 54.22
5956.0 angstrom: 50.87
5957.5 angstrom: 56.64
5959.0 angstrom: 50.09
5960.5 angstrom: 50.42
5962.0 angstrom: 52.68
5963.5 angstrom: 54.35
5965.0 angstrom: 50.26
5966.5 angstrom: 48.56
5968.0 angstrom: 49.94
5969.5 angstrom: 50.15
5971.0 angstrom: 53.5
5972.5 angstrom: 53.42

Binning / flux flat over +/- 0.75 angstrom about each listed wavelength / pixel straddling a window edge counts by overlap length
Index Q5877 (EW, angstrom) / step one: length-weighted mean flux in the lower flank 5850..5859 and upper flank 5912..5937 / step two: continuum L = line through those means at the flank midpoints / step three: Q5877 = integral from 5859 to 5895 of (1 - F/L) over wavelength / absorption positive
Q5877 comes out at 4.1 angstrom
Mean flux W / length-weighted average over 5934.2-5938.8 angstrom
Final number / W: 50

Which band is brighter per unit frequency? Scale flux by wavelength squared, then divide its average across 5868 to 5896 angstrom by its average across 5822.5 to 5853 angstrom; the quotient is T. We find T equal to 0.80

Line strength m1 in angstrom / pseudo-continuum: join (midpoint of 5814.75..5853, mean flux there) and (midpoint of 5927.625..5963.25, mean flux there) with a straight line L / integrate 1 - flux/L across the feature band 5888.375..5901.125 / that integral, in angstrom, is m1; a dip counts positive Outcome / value 6.12 angstrom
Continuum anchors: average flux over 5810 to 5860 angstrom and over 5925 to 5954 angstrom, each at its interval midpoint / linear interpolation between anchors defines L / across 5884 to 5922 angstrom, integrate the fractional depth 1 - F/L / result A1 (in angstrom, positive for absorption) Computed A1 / 7.19 angstrom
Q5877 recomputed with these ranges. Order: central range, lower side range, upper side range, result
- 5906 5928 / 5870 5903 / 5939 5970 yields -2.55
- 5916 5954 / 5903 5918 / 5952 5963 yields 0.71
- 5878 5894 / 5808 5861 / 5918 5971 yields 4.47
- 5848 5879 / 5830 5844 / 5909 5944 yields 0.36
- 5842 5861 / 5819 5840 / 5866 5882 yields 0.74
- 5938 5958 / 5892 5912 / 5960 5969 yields -1.20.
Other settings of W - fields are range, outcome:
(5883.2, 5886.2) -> 43.8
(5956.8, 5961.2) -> 52.4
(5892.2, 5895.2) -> 27.5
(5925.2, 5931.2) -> 49.5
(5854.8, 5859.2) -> 46.5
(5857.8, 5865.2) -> 50.1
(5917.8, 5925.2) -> 49.5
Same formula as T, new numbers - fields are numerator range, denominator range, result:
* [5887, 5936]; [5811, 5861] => 0.87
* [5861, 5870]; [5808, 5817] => 1.04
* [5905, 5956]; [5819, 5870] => 1.01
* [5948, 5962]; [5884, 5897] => 1.93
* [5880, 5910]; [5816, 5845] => 0.76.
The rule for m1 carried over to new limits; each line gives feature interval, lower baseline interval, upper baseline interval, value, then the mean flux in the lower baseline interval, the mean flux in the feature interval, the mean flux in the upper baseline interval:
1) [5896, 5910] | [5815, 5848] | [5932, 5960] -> 1.98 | 51.7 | 44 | 50.9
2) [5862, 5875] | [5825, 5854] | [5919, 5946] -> -0.14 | 52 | 51.9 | 49.9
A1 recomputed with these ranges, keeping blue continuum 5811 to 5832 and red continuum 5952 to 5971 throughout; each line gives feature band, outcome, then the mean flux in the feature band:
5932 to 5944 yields 0.3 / 50.3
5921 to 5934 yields 0.5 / 49.7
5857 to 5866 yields 0.5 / 49.3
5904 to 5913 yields 0.4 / 49.6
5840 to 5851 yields 0.3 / 50.6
